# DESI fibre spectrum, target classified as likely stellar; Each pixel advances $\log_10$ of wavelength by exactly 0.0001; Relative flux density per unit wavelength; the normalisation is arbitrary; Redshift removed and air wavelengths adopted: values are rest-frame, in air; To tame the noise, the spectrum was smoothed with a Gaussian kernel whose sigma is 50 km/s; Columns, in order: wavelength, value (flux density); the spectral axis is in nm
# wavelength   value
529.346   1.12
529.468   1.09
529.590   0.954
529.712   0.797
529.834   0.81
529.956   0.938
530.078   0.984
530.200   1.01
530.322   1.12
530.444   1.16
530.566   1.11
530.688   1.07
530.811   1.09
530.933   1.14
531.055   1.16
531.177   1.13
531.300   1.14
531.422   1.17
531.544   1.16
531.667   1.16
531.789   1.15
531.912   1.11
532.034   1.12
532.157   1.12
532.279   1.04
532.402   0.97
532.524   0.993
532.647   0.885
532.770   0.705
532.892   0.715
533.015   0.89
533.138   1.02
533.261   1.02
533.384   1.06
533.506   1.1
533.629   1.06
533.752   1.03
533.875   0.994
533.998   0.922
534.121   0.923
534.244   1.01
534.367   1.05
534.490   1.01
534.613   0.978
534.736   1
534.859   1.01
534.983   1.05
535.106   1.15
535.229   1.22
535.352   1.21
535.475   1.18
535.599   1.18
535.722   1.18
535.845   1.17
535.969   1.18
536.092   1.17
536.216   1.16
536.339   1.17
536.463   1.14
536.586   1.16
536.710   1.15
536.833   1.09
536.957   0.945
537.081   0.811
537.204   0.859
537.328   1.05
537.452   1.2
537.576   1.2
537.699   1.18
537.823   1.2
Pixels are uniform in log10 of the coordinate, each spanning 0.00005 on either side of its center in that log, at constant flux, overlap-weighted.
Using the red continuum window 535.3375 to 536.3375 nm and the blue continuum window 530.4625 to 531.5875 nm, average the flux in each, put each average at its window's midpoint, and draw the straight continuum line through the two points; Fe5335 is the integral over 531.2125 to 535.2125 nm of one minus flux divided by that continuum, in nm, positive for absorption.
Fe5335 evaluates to 0.44 nm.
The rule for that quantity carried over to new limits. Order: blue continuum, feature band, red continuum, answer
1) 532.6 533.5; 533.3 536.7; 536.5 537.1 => -0.37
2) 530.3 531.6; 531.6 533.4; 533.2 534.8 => 0.13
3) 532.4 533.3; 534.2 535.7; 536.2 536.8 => -0.07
